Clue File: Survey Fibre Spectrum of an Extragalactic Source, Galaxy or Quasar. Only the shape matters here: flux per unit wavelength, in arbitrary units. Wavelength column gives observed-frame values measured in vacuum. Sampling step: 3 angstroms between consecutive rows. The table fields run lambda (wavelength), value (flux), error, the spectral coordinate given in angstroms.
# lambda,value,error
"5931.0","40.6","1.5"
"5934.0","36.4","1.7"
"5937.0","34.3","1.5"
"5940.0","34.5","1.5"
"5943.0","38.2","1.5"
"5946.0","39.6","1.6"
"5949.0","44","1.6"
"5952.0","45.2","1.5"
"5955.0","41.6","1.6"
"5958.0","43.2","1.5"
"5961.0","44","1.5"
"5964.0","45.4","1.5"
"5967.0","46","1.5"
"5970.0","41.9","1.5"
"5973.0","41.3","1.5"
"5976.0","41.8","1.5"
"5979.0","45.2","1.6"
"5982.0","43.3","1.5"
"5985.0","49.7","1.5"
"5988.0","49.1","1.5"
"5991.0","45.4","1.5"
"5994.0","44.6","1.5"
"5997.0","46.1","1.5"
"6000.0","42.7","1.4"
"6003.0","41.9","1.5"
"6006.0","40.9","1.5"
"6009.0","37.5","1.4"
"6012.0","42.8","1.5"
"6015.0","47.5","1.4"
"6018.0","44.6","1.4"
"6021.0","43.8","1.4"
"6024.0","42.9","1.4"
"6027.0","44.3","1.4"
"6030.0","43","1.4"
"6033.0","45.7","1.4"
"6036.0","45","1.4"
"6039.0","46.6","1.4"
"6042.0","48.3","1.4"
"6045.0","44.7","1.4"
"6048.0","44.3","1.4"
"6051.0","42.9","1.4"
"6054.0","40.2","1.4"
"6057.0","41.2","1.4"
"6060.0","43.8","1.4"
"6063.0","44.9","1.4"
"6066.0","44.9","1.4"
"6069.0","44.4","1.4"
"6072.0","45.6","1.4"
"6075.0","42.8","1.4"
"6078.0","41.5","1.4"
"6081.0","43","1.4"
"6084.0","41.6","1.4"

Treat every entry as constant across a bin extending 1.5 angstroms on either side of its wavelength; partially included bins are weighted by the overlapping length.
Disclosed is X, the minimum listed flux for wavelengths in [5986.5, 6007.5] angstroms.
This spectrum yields 40.9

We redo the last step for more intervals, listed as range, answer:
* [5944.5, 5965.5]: 39.6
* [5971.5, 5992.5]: 41.3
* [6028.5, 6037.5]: 43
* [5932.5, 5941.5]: 34.3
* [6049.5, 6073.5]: 40.2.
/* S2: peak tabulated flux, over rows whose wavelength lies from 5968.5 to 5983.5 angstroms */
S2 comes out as 45.2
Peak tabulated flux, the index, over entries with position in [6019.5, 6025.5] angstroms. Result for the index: 43.8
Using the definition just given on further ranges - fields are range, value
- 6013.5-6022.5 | 47.5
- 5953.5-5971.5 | 46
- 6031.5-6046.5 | 48.3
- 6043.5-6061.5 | 44.7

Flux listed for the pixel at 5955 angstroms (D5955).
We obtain 41.6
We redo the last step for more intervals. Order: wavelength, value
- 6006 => 40.9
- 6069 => 44.4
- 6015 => 47.5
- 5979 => 45.2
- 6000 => 42.7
